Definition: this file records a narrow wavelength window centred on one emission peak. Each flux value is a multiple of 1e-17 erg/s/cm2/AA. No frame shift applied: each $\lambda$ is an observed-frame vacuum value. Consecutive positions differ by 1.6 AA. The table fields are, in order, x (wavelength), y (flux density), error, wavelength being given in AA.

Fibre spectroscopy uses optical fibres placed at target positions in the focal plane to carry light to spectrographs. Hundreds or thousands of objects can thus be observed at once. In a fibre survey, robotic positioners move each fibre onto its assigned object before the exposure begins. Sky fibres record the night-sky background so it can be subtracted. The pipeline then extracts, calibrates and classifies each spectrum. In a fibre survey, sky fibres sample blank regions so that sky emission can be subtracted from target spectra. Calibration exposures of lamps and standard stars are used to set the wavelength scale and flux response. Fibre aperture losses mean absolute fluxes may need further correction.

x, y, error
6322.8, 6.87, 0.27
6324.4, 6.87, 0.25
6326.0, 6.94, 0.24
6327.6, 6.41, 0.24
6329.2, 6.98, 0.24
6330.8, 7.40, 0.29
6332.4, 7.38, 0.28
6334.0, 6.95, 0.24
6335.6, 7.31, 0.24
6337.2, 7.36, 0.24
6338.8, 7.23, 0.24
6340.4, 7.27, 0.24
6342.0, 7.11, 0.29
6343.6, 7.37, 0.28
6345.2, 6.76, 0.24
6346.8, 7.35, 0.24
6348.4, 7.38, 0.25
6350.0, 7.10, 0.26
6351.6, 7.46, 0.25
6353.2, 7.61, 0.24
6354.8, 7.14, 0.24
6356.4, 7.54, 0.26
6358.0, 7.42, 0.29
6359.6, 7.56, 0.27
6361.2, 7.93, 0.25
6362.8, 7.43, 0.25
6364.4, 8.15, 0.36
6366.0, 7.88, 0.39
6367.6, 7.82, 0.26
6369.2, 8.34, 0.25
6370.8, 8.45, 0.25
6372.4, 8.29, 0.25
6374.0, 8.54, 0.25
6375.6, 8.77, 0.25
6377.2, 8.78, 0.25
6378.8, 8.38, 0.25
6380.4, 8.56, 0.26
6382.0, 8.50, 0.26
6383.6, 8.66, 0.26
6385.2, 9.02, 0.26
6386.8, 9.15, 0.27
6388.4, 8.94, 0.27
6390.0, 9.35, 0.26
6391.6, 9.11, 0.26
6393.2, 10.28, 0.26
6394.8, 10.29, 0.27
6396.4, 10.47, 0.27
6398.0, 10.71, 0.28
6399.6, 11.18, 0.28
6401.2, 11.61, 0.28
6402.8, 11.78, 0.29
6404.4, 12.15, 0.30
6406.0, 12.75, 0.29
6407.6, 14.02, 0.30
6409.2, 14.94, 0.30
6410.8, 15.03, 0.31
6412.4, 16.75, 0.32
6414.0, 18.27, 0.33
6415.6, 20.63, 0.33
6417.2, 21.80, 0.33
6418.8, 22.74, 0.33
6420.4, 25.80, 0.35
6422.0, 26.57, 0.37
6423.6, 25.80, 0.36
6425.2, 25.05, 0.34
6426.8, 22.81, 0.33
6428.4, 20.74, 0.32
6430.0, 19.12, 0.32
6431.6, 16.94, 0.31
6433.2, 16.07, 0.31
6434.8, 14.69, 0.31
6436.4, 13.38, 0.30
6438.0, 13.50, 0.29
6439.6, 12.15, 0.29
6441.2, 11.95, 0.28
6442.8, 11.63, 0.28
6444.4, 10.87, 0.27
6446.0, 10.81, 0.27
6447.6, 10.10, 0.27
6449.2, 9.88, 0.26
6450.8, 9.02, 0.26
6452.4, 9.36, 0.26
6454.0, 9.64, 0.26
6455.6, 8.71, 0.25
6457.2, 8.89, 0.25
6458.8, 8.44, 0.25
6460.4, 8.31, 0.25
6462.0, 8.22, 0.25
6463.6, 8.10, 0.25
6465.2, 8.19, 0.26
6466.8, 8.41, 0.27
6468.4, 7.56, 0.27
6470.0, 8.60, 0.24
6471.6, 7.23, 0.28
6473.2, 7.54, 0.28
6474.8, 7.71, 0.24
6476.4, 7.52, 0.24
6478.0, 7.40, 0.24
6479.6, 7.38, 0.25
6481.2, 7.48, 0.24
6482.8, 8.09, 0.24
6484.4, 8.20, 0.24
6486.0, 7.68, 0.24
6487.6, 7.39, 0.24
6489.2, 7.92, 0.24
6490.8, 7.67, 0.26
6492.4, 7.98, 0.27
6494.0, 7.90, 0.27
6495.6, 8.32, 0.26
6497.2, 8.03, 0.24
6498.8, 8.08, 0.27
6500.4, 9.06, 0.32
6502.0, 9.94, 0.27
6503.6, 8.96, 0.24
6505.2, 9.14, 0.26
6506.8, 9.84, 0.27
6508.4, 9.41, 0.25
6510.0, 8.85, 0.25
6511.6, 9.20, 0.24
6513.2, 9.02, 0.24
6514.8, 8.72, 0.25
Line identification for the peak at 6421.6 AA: Hbeta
